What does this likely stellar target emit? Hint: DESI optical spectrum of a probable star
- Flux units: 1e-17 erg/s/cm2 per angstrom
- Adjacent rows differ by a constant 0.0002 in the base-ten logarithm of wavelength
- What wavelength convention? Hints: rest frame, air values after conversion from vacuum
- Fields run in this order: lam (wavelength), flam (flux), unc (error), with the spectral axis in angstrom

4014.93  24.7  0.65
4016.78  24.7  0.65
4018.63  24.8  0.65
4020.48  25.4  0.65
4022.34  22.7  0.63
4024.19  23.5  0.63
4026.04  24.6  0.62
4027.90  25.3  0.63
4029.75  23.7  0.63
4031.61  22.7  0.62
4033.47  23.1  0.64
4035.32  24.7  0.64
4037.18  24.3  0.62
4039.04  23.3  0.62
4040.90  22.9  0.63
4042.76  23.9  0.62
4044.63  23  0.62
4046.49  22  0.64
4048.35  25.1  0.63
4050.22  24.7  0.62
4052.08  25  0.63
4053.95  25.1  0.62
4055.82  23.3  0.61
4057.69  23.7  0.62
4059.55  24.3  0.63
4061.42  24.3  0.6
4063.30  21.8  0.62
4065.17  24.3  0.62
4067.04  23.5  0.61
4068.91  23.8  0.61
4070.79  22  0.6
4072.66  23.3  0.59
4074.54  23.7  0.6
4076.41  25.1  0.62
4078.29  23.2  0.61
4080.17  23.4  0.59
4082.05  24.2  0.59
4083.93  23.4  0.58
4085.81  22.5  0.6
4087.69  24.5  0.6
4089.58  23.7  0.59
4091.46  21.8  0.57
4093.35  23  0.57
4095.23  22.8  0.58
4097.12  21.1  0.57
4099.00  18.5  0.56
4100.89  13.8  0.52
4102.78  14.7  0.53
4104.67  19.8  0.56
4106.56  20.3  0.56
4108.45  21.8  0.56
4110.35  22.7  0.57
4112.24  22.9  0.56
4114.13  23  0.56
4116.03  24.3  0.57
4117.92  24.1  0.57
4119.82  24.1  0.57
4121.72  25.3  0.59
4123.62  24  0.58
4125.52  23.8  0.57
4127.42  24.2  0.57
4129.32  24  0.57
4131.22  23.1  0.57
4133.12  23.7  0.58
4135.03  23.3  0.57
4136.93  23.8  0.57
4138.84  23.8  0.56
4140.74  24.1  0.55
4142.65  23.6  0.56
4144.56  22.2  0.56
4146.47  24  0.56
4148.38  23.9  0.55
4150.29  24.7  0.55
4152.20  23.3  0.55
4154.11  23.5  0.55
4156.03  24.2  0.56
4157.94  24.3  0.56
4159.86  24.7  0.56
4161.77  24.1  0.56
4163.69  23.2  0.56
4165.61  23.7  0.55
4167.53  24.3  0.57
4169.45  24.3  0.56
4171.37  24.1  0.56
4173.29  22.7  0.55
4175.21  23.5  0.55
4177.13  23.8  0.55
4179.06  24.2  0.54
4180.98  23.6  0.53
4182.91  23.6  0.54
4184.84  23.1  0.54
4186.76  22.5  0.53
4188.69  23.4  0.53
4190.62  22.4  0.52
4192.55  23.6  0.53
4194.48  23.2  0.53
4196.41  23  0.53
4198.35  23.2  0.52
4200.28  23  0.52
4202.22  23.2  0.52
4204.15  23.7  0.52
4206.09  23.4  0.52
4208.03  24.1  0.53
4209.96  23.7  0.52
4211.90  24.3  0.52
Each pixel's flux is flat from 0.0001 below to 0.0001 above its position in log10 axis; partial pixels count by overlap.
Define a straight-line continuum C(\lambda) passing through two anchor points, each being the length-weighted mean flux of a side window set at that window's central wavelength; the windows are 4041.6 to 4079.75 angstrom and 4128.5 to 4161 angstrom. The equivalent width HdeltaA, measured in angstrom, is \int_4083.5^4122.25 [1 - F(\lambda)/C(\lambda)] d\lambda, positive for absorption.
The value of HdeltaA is 3.27 angstrom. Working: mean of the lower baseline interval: 23.7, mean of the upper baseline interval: 23.8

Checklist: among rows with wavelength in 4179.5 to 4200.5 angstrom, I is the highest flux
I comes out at 23.6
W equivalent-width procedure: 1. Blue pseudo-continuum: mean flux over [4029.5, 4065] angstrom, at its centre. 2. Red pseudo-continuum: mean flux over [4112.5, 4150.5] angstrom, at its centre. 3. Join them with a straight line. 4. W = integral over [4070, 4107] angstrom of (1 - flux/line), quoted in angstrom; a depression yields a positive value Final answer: 3.1 angstrom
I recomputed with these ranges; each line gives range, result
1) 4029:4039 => 24.7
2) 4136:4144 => 24.1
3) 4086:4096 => 24.5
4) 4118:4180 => 25.3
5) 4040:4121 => 25.1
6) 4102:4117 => 24.3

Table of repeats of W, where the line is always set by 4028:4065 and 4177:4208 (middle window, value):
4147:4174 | -0.6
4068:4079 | 0.1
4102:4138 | 1.1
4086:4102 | 1.7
